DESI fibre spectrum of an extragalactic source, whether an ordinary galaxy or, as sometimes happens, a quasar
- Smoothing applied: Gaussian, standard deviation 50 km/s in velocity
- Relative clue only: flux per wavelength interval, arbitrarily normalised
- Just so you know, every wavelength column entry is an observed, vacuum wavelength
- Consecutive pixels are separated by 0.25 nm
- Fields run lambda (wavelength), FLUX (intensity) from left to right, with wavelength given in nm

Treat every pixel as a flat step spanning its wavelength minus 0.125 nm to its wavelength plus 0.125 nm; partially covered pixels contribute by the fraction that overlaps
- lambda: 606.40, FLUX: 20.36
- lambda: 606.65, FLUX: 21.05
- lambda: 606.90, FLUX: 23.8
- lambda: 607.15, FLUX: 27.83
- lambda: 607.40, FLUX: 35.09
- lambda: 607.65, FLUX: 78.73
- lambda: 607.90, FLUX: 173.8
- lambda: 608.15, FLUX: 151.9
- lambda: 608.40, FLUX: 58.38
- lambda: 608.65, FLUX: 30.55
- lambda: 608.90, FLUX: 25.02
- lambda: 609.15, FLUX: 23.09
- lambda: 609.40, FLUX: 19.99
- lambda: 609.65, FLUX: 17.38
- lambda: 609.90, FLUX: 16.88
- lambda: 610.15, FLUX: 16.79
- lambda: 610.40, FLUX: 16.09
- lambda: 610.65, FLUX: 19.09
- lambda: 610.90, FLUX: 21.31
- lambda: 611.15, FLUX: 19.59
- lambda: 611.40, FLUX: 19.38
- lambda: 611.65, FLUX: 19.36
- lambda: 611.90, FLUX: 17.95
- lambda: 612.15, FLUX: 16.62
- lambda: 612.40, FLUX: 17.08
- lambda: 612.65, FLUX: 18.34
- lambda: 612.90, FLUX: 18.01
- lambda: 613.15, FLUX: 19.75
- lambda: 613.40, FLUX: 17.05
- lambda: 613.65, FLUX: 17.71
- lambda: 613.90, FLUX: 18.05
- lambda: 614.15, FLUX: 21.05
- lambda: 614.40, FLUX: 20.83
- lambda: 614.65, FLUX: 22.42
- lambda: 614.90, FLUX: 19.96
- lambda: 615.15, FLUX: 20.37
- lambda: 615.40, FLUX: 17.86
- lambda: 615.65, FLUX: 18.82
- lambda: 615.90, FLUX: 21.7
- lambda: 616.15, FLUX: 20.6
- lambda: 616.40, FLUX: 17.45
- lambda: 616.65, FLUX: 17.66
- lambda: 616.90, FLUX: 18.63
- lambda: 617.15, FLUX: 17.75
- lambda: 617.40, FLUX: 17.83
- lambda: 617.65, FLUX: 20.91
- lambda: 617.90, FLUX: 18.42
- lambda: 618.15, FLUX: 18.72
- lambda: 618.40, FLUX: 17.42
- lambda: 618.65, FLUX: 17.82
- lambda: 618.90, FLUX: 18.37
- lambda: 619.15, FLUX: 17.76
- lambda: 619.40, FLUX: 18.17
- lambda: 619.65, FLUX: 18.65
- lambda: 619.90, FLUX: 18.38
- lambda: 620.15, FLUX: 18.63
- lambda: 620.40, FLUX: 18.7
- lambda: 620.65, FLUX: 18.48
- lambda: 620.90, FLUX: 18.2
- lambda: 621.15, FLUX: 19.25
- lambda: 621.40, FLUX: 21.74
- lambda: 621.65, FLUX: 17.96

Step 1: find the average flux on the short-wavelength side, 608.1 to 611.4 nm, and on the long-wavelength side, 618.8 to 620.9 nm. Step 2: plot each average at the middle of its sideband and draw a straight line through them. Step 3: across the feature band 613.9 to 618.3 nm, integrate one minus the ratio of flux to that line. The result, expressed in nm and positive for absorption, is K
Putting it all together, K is 0.65 nm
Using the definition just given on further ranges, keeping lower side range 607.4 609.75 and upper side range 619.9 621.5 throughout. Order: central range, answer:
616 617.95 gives 0.83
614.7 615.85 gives 0.57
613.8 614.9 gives 0.56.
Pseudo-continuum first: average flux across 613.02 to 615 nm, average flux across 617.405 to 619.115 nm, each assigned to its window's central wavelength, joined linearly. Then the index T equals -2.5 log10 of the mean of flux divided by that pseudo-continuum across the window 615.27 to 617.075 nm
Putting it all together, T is 0.01 mag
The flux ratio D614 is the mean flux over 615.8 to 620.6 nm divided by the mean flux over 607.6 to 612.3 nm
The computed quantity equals 0.5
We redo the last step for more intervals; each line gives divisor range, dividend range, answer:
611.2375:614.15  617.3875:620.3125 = 1.01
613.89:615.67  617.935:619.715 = 0.90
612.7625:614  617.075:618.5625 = 1.02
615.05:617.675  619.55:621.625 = 1.00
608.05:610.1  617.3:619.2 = 0.45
